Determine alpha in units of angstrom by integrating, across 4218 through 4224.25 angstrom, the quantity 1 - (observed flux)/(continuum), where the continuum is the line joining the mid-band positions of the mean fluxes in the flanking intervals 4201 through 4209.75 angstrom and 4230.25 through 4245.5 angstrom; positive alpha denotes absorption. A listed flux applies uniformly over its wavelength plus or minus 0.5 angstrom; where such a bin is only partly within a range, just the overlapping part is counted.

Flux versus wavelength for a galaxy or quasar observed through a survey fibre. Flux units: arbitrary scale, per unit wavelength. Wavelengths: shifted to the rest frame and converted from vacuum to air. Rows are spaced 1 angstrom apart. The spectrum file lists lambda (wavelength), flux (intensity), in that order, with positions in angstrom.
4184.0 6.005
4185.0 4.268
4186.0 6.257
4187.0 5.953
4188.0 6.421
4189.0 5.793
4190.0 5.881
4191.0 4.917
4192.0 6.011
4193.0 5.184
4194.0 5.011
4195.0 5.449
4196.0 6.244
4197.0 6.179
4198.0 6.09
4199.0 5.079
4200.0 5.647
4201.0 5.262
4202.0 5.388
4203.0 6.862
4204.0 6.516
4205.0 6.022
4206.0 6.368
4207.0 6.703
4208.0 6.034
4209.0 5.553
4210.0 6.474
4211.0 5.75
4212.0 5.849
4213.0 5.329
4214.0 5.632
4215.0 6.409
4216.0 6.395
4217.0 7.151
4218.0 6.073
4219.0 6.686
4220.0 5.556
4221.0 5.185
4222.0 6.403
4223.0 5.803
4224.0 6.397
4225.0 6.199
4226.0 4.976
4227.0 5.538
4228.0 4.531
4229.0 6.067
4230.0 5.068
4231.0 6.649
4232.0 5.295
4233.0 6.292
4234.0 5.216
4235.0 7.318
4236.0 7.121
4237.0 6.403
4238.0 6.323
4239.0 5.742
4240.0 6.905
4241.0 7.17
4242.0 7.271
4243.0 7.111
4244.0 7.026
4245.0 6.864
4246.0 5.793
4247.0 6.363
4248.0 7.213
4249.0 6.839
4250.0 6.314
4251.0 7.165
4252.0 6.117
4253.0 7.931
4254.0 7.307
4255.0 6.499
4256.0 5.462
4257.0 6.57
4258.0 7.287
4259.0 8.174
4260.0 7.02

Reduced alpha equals 0.3 angstrom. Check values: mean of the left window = 6.14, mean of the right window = 6.56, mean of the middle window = 5.99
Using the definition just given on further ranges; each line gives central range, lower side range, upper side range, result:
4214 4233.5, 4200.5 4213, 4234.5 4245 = 1.57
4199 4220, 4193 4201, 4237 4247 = -0.58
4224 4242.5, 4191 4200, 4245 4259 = 0.73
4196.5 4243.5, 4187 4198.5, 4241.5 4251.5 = 1.45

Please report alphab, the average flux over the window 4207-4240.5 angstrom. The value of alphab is 6.02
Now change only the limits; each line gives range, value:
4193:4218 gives 5.96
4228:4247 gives 6.37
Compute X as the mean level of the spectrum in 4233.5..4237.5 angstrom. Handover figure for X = 6.51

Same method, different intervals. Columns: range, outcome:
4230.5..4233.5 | 6.08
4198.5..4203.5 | 5.65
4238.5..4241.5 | 6.61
